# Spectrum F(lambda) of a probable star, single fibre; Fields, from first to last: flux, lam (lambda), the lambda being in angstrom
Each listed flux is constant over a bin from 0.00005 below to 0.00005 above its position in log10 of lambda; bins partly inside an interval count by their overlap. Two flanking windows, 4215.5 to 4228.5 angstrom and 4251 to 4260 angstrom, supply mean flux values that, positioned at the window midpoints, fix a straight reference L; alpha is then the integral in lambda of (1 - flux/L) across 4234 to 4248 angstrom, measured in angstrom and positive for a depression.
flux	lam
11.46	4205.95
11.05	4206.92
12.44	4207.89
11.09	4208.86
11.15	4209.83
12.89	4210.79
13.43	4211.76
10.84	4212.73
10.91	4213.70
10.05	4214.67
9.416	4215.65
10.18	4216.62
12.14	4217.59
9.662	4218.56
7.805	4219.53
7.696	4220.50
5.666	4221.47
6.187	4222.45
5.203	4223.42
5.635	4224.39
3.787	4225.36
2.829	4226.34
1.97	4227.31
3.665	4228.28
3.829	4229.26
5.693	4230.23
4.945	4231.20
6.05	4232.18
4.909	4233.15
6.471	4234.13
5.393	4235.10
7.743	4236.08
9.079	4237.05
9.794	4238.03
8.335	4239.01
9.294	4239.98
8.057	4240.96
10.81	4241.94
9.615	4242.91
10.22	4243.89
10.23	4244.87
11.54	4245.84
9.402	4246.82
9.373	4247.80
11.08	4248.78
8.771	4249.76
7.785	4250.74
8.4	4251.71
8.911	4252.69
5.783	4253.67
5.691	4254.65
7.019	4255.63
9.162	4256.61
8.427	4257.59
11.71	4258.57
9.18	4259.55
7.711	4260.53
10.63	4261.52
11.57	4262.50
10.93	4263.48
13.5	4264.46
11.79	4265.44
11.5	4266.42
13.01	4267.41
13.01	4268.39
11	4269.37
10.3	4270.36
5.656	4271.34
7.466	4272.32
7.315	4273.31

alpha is -2.9 angstrom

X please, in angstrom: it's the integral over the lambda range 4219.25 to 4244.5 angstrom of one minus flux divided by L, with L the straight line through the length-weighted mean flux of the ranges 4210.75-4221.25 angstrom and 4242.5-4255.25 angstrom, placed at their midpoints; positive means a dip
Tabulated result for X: 7.85 angstrom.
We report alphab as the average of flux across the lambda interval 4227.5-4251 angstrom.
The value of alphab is 7.93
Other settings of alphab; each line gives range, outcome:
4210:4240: 7.48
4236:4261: 8.99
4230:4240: 7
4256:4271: 10.8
